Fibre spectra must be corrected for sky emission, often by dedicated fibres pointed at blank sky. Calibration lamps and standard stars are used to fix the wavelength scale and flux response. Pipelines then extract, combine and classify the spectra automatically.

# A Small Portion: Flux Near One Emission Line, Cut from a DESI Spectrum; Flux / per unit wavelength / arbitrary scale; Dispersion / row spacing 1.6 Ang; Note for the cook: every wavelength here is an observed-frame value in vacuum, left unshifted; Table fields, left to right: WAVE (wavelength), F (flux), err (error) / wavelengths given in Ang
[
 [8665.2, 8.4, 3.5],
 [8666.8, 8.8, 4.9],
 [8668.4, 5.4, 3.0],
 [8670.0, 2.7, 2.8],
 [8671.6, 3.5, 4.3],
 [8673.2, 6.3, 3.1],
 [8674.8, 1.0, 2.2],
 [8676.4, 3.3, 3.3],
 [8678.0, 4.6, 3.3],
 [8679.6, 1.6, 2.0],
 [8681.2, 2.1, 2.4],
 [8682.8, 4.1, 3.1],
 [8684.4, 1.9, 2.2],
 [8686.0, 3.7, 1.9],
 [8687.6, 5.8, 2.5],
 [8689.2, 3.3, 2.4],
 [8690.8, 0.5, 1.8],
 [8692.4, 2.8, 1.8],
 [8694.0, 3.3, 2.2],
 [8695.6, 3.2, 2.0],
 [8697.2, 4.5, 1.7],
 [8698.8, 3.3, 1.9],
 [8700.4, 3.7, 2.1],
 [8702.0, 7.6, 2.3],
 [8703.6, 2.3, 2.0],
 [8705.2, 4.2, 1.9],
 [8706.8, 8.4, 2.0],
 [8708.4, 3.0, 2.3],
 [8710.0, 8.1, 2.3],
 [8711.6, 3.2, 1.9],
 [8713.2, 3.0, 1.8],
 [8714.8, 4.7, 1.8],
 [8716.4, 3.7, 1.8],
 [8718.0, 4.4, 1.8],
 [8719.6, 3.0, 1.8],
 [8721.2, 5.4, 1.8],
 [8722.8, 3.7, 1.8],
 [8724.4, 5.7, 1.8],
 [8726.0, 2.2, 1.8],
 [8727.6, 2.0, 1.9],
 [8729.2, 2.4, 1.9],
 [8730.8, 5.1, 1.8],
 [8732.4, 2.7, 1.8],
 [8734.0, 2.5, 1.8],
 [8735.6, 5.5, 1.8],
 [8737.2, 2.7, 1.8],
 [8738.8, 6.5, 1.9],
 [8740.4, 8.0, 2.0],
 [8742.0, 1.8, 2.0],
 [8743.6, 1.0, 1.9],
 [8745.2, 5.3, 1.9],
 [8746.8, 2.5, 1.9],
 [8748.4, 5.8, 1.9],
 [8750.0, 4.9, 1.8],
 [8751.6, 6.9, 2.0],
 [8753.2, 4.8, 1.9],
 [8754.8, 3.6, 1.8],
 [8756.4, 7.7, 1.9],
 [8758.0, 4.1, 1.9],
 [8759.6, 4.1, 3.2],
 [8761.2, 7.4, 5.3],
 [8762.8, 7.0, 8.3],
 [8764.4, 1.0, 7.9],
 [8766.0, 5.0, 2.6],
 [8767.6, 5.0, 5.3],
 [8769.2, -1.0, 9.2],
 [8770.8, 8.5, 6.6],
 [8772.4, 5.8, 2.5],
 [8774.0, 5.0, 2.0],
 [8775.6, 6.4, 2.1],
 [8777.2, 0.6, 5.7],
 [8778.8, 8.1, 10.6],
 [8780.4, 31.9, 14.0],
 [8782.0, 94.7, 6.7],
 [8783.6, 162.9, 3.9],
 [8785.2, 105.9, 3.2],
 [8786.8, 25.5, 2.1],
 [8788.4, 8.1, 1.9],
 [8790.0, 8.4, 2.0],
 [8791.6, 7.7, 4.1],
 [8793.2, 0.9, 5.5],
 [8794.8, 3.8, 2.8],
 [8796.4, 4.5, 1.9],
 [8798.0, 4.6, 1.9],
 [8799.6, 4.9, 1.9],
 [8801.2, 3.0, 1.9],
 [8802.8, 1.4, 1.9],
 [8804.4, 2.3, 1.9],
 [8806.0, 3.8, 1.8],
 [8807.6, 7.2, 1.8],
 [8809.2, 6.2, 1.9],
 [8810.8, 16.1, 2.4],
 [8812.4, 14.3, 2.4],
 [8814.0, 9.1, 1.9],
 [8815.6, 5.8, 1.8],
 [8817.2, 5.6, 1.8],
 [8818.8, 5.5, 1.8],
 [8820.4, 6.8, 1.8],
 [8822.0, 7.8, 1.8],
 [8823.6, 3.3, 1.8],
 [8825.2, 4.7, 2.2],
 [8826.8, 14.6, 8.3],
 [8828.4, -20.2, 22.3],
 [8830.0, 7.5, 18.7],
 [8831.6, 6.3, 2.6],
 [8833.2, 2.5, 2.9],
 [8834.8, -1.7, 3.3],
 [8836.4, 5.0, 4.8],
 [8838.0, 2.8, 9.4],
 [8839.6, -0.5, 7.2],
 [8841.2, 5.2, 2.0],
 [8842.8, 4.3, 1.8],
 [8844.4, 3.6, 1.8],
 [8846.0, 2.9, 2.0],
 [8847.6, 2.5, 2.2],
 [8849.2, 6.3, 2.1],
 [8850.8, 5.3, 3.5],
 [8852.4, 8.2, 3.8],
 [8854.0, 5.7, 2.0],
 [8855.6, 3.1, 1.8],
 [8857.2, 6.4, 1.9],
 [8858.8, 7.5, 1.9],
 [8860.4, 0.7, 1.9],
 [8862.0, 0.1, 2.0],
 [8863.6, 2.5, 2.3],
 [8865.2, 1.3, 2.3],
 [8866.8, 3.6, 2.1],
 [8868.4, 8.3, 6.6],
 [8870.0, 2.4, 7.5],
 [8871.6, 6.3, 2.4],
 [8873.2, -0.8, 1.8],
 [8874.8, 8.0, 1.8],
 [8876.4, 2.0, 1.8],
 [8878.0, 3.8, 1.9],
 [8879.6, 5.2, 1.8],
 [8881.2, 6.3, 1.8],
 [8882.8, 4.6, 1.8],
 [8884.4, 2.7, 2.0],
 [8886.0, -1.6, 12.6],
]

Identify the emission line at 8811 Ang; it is [N II] 6583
